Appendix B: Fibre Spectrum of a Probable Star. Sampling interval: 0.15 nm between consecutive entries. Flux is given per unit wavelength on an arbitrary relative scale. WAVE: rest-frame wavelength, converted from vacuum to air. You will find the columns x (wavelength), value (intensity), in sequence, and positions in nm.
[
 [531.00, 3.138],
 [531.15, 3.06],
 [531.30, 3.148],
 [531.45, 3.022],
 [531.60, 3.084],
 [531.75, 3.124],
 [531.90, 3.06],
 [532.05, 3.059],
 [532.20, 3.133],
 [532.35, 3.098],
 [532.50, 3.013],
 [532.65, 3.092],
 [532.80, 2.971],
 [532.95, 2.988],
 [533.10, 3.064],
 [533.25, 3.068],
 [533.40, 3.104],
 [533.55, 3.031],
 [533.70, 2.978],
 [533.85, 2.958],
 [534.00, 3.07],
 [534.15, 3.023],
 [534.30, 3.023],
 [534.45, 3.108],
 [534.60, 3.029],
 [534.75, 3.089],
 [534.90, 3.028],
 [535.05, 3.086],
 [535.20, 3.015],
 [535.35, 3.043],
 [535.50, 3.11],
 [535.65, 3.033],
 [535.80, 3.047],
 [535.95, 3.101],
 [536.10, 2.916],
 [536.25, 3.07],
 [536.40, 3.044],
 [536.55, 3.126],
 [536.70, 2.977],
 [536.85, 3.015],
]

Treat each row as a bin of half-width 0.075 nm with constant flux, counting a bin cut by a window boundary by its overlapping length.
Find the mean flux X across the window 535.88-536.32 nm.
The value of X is 3.03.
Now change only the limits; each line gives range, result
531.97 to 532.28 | 3.1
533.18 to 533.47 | 3.09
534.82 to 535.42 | 3.04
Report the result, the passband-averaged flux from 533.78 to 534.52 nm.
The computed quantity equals 3.04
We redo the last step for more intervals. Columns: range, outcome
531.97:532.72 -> 3.08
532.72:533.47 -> 3.04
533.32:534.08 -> 3.03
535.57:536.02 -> 3.06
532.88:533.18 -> 3.03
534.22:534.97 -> 3.06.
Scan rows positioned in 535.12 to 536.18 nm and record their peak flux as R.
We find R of 3.11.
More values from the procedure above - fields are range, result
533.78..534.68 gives 3.108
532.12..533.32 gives 3.133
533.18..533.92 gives 3.104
